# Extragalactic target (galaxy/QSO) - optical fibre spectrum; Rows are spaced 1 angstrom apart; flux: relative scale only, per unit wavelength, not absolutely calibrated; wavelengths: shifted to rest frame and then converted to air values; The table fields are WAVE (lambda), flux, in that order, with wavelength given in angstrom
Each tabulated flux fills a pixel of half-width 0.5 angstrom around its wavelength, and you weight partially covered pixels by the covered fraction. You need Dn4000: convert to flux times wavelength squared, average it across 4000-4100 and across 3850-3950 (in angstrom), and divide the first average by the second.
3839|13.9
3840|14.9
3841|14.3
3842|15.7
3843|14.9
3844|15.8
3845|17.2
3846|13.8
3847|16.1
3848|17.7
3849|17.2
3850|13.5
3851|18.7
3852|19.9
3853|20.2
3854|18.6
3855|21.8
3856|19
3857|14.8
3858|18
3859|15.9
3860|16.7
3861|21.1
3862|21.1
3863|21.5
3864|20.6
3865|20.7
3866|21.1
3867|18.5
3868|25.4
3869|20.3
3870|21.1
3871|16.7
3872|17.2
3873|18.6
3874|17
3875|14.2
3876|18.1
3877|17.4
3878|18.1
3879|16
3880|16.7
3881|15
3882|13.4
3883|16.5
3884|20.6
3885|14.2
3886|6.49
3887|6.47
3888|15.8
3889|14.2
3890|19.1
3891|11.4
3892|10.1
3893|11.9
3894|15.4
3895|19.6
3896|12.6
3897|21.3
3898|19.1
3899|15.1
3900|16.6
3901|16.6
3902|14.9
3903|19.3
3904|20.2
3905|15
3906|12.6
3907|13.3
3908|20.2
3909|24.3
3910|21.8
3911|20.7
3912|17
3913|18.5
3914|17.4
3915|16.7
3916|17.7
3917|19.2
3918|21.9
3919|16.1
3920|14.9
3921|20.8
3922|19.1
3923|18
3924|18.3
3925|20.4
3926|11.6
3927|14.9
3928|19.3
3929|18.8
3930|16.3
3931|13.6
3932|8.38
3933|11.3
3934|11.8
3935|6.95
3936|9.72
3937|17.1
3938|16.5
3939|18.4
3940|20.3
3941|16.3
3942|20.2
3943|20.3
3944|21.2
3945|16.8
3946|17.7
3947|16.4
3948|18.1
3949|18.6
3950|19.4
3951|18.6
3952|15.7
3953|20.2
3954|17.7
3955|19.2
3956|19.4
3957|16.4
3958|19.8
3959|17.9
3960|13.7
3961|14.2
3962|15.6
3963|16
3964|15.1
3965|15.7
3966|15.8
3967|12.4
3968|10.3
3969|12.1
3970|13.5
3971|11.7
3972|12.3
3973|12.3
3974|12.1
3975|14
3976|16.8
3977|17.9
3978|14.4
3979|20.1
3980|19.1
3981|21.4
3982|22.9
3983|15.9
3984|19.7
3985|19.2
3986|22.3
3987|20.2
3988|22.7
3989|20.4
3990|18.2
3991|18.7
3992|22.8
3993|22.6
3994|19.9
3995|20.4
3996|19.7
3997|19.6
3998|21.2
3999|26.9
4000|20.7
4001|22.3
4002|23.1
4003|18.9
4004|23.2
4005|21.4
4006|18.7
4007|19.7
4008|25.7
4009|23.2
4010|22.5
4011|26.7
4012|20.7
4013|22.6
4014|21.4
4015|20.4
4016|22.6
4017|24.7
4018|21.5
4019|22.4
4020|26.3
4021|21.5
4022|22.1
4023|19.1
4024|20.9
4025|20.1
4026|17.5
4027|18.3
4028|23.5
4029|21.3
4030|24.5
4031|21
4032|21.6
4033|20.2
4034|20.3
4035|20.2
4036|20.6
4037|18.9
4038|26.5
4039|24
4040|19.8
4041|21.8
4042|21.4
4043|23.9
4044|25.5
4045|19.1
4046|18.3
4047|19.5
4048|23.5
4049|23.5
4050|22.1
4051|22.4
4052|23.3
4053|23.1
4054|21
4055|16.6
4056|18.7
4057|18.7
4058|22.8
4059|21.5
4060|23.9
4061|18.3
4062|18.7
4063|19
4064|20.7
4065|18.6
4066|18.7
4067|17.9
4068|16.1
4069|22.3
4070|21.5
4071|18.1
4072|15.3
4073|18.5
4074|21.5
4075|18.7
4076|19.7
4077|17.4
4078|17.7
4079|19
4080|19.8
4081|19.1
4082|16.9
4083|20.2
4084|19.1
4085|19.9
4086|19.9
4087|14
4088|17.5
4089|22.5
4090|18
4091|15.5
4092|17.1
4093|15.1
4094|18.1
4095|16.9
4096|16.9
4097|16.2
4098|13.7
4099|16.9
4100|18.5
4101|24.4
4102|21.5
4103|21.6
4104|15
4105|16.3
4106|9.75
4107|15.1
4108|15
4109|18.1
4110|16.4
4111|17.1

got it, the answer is 1.28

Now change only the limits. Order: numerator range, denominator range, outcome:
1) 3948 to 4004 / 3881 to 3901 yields 1.27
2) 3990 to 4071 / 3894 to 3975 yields 1.35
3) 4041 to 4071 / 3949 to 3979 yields 1.38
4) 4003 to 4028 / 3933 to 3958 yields 1.32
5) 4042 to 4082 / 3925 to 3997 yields 1.25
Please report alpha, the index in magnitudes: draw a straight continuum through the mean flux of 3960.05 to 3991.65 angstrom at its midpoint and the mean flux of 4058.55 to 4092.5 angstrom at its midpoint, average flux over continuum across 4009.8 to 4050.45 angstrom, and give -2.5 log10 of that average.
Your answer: -0.22 mag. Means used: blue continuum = 16.5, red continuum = 18.9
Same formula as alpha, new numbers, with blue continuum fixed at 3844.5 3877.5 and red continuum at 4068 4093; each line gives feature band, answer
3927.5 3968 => 0.14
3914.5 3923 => 0.01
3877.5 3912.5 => 0.15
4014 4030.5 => -0.17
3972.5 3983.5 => 0.09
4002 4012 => -0.19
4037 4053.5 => -0.20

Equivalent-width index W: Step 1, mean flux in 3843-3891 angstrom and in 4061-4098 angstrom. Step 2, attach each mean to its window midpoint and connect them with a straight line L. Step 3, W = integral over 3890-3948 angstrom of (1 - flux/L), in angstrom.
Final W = 2.75 angstrom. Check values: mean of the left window 17.3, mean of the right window 18.3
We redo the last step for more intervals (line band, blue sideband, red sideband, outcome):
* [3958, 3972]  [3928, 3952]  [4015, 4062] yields 2.6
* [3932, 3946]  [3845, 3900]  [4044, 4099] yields 1.6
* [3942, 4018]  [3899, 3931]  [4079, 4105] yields -4.1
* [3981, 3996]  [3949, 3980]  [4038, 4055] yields -2.4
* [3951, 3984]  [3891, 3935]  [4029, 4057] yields 4.5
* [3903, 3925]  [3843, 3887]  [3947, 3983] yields -1.8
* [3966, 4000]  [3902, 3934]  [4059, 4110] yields -0.7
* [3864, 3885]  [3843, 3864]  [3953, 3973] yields -0.8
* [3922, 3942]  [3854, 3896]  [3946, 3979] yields 1.0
